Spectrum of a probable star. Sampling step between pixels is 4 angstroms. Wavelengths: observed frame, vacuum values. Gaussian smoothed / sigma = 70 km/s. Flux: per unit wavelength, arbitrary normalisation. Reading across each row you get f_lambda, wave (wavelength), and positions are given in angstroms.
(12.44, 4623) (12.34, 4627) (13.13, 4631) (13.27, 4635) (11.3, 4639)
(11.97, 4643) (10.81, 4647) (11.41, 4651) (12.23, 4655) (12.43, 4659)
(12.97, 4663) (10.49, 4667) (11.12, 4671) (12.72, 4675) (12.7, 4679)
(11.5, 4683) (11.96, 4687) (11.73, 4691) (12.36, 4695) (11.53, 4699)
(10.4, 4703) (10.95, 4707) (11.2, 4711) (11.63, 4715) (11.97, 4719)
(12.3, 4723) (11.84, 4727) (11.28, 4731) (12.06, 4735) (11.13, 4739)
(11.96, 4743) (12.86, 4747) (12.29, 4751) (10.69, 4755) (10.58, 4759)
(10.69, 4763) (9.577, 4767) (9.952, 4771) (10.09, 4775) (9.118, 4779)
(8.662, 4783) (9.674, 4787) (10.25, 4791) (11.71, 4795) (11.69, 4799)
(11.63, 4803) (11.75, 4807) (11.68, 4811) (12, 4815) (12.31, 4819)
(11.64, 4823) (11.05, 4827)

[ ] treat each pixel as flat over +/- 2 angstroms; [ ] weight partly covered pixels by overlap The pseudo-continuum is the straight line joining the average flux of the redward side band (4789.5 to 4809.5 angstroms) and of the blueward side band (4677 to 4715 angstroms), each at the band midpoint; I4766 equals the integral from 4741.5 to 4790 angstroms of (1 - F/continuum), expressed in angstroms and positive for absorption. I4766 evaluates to 4.23 angstroms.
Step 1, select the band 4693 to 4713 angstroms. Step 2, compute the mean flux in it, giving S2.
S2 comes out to 11.3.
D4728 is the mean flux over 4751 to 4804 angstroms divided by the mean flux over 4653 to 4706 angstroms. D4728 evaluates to 0.9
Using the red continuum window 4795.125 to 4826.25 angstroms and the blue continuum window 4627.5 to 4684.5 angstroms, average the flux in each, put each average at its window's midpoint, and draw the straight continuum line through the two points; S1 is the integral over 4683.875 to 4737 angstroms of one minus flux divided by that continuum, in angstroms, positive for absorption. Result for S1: 1.4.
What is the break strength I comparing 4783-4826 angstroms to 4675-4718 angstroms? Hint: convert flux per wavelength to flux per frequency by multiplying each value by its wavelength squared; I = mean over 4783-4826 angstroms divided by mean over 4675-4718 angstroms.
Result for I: 1.01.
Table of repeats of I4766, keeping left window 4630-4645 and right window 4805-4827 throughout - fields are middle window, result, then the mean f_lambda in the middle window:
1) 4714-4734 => 0.44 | 11.8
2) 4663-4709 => 2.14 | 11.6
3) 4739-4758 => 0.36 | 11.8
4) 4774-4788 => 3.05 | 9.32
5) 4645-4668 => 0.99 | 11.8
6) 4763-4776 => 2.14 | 9.98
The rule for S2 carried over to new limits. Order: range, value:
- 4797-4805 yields 11.7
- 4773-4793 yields 9.56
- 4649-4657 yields 11.8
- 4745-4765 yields 11.4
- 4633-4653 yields 11.8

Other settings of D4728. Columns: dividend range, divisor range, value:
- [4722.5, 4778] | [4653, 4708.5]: 0.95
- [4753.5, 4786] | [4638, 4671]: 0.85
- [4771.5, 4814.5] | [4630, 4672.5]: 0.89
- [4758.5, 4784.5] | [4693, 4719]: 0.86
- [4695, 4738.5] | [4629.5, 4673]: 0.97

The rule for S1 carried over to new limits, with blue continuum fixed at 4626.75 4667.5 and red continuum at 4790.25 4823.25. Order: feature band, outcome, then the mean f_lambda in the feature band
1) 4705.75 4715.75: 0.57 angstroms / 11.2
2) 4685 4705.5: 0.65 angstroms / 11.6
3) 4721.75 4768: 1.45 angstroms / 11.5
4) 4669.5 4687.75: -0.05 angstroms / 12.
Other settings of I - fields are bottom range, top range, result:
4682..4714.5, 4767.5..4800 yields 0.91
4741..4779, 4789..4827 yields 1.09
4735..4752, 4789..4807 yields 0.97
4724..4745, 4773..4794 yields 0.84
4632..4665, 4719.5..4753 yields 1.03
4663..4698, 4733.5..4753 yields 1.04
